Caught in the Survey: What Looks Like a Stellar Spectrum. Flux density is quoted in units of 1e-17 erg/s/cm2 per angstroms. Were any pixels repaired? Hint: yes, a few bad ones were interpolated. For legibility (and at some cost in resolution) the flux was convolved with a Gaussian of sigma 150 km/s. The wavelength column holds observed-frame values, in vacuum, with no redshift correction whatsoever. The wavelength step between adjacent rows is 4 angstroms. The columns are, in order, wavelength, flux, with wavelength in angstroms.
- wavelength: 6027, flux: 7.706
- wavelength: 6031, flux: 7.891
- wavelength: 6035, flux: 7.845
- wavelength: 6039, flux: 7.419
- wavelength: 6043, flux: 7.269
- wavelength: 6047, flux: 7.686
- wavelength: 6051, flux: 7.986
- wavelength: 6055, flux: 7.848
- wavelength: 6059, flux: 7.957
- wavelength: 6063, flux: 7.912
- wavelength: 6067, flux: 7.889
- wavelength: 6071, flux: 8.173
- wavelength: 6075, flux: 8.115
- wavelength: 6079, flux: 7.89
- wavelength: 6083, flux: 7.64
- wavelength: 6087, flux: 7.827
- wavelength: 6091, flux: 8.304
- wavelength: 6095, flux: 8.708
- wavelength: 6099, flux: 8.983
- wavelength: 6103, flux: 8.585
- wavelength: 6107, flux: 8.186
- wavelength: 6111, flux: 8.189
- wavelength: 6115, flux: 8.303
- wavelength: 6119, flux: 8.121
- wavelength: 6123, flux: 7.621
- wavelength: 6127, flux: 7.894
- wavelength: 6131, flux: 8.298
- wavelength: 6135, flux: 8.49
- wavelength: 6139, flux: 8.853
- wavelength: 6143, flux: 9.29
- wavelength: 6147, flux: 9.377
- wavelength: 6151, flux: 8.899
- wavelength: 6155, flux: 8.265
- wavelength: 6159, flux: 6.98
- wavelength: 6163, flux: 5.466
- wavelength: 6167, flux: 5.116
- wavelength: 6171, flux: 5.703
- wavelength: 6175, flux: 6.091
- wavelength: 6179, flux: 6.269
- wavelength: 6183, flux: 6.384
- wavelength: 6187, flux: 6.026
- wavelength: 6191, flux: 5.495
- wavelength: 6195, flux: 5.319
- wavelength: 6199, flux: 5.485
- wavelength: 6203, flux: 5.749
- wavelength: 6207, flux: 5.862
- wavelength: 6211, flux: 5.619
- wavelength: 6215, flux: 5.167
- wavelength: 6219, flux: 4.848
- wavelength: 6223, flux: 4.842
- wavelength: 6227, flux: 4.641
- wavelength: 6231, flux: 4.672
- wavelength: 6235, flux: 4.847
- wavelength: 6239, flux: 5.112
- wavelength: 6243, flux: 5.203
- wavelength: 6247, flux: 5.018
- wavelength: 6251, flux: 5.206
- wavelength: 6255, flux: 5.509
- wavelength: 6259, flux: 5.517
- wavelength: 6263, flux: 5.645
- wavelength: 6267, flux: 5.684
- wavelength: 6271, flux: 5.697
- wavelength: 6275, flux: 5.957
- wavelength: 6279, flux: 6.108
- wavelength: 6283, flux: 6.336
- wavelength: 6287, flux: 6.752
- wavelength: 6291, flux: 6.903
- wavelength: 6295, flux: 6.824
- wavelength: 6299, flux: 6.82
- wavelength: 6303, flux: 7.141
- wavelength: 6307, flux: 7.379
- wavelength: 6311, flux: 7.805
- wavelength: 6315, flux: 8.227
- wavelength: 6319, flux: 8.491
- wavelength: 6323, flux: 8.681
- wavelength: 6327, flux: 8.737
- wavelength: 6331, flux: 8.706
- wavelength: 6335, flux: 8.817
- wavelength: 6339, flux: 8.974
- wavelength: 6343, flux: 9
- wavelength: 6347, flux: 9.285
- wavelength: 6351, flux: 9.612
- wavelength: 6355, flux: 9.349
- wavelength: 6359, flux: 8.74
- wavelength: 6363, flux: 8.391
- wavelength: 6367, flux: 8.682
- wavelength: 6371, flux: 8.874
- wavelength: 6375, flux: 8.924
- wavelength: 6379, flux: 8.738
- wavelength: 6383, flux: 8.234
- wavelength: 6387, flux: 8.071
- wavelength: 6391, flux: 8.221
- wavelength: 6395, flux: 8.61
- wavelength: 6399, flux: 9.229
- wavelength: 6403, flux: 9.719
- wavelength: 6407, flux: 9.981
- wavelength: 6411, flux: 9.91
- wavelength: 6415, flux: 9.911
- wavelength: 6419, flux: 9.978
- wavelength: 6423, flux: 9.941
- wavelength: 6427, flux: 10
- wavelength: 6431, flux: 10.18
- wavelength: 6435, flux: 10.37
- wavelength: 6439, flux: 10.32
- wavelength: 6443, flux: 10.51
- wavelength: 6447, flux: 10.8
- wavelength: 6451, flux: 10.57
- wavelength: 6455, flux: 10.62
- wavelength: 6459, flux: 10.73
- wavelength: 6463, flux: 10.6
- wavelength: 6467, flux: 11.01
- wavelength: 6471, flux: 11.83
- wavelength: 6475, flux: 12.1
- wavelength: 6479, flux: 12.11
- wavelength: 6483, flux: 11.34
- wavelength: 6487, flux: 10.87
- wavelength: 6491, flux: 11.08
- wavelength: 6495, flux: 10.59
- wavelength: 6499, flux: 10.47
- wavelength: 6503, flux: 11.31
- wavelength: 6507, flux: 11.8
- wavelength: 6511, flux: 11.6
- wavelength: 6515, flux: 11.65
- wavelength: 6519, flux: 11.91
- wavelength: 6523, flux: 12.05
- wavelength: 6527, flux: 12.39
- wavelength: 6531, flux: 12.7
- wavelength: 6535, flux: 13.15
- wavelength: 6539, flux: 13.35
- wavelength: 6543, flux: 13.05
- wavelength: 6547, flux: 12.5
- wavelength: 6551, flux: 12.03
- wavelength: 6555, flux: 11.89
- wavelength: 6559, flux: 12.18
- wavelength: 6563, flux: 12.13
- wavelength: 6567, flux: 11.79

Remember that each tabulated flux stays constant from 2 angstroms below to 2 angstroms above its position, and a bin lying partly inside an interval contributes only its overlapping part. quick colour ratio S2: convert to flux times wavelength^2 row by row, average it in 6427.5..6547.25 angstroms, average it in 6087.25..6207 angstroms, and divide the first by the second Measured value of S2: 1.7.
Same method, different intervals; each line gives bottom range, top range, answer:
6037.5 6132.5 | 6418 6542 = 1.59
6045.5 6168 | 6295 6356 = 1.12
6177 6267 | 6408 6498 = 2.13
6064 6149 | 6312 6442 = 1.20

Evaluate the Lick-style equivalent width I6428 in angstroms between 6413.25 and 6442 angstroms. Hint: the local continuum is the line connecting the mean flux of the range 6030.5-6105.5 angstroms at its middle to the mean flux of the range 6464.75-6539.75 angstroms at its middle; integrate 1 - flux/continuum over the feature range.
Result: 2.5 angstroms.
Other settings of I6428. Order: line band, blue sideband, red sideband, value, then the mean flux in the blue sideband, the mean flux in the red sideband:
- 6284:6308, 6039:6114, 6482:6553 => 7.3 angstroms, 8.05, 11.9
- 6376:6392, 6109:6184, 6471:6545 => 3.1 angstroms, 7.57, 11.9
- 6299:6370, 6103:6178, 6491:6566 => 9.6 angstroms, 7.73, 12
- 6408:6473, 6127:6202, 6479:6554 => 2.3 angstroms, 7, 11.9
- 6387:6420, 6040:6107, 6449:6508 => 3.8 angstroms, 8.04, 11.1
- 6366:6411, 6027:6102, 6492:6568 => 7.9 angstroms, 7.96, 12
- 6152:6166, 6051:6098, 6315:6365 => 2.3 angstroms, 8.04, 8.87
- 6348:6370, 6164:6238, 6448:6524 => -0.8 angstroms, 5.45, 11.3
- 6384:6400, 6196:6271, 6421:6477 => 1.4 angstroms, 5.27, 10.7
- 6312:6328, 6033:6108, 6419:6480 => 2.2 angstroms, 8.01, 10.7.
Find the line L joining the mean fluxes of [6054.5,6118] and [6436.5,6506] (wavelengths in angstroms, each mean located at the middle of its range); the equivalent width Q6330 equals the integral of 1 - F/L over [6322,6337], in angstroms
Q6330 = 1.8 angstroms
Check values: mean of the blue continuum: 8.16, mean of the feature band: 8.74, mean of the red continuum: 11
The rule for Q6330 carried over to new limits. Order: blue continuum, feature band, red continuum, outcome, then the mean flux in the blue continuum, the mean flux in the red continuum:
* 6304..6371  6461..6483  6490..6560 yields -0.9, 8.66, 12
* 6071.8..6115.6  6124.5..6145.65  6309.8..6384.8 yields -0.6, 8.24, 8.76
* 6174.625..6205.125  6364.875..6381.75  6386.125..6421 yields 0.1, 5.84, 9.33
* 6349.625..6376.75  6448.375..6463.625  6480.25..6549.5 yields 0.1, 8.92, 11.9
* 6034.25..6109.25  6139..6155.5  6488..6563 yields -0.6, 8.02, 12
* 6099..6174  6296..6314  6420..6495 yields 4.0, 7.87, 10.8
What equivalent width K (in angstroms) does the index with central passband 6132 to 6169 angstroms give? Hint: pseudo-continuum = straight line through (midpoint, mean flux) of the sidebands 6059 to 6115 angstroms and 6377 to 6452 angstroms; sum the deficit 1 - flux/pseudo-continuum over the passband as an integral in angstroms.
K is 2.6 angstroms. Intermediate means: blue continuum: 8.18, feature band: 7.87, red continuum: 9.63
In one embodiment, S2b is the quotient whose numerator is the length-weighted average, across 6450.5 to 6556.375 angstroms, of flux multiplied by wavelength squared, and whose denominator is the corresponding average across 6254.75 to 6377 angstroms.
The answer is 1.6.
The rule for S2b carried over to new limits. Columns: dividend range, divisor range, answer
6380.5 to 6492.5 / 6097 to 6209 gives 1.55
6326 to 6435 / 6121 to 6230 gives 1.49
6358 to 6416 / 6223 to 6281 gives 1.75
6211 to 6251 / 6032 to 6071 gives 0.68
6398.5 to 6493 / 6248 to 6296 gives 1.87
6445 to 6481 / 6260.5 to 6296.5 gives 1.91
